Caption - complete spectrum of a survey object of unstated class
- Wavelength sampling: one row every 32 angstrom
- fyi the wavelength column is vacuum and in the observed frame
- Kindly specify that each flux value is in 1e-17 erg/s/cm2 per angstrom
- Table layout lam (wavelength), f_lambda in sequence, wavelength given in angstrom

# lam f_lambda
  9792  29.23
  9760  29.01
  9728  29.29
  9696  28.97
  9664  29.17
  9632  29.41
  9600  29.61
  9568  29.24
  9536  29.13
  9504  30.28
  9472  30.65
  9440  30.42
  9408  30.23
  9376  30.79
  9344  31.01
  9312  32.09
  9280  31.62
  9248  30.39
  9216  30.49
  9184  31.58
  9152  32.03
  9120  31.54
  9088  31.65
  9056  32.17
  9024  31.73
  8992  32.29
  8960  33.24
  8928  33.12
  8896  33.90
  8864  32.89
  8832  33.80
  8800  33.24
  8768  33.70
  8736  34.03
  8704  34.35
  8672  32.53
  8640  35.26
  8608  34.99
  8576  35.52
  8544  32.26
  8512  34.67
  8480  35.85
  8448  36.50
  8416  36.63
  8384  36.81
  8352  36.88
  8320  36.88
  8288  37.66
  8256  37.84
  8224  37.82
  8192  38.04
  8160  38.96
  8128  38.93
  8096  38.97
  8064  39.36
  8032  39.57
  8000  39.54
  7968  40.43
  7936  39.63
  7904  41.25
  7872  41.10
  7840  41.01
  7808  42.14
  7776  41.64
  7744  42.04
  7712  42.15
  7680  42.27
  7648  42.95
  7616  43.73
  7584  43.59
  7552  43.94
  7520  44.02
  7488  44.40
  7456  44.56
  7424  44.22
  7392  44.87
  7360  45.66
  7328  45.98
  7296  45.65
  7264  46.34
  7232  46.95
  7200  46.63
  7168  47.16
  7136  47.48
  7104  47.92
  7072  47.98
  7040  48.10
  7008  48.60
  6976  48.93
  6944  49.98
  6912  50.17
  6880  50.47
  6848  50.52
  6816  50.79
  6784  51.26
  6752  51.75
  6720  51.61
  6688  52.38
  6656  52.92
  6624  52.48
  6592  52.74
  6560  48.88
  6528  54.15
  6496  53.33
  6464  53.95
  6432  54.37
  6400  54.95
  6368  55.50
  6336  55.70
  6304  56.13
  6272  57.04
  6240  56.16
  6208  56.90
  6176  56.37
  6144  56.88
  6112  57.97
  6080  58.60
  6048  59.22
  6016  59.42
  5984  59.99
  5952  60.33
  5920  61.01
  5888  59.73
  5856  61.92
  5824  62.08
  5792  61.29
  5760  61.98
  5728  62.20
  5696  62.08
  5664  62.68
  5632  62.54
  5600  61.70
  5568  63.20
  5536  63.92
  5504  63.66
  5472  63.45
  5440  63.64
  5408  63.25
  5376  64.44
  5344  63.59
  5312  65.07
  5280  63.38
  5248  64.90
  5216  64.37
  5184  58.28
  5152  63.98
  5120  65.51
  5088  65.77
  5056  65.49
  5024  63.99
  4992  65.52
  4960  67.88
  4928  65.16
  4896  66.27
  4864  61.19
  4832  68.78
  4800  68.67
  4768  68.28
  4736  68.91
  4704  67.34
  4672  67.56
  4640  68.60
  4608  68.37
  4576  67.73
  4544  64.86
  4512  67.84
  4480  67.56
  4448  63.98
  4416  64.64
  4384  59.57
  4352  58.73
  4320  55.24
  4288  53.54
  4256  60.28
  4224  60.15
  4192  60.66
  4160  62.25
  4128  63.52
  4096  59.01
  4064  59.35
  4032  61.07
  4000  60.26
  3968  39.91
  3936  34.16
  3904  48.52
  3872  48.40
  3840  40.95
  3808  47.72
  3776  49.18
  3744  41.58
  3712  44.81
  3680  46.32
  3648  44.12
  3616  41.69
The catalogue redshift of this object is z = 0.00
